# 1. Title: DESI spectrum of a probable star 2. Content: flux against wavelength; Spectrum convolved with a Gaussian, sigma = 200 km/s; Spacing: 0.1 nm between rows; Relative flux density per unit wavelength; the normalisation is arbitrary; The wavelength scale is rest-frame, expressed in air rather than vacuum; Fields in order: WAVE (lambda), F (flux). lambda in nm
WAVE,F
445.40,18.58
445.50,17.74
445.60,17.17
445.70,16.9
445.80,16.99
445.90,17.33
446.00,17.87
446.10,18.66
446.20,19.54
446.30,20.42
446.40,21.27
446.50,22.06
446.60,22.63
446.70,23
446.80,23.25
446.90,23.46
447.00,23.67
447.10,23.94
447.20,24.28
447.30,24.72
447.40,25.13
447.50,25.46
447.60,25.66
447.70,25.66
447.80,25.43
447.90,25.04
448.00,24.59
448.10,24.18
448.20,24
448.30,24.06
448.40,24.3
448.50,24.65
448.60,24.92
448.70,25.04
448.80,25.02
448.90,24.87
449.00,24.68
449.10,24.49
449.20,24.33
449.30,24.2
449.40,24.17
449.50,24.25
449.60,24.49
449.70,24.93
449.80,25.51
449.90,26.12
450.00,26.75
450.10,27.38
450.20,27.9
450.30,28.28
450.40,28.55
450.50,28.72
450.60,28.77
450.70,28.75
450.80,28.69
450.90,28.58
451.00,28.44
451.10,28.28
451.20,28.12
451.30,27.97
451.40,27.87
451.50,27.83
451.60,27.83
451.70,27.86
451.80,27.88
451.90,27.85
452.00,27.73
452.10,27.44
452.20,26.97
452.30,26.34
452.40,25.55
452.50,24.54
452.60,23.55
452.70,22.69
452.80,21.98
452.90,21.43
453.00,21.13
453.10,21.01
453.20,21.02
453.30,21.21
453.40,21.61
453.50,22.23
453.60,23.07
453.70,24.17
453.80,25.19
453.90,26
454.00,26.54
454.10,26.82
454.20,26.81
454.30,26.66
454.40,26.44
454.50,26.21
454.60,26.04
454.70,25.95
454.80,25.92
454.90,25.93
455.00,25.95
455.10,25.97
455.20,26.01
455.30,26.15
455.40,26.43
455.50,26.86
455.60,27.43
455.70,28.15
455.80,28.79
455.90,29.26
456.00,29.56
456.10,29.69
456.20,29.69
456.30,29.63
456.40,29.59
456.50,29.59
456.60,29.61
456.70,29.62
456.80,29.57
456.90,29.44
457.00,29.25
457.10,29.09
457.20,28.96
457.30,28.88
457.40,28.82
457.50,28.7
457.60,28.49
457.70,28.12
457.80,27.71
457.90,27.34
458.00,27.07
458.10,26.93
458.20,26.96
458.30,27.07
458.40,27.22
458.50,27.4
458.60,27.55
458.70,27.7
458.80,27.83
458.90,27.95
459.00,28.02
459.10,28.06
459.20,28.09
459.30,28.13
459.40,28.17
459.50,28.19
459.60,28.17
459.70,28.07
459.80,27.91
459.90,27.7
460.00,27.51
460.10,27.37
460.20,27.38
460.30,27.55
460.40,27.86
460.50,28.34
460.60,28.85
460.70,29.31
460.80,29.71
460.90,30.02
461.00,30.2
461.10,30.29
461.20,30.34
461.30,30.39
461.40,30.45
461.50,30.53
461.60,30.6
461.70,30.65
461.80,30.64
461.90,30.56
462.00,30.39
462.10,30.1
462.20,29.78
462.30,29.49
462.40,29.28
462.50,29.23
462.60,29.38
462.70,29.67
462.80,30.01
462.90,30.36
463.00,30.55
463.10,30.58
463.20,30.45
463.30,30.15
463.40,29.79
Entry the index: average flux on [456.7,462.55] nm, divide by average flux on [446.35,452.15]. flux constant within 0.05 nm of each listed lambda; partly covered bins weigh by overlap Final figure 1.11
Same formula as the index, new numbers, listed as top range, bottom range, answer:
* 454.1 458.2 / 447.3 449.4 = 1.13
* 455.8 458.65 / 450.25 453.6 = 1.10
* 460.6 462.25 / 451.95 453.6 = 1.28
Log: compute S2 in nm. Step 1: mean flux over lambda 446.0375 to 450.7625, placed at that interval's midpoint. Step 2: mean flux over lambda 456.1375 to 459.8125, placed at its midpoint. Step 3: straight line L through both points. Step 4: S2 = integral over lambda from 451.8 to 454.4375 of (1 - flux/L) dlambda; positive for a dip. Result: 0.20 nm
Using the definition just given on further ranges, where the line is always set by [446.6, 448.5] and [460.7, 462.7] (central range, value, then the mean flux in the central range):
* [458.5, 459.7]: 0.04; 28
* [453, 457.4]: 0.12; 26.7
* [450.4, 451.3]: -0.10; 28.5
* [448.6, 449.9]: 0.02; 24.7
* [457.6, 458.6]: 0.04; 27.4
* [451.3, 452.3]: -0.06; 27.6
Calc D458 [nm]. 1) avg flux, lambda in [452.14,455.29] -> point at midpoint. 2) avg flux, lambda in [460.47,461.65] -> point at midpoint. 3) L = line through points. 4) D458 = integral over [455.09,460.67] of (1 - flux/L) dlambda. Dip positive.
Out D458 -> -0.119 nm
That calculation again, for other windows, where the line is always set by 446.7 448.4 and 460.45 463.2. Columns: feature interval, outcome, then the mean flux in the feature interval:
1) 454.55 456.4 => 0.006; 27.5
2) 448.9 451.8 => -0.150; 26.9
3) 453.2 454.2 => 0.104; 24.1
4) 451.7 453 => 0.052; 25.3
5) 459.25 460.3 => 0.049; 27.8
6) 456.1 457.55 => -0.066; 29.3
